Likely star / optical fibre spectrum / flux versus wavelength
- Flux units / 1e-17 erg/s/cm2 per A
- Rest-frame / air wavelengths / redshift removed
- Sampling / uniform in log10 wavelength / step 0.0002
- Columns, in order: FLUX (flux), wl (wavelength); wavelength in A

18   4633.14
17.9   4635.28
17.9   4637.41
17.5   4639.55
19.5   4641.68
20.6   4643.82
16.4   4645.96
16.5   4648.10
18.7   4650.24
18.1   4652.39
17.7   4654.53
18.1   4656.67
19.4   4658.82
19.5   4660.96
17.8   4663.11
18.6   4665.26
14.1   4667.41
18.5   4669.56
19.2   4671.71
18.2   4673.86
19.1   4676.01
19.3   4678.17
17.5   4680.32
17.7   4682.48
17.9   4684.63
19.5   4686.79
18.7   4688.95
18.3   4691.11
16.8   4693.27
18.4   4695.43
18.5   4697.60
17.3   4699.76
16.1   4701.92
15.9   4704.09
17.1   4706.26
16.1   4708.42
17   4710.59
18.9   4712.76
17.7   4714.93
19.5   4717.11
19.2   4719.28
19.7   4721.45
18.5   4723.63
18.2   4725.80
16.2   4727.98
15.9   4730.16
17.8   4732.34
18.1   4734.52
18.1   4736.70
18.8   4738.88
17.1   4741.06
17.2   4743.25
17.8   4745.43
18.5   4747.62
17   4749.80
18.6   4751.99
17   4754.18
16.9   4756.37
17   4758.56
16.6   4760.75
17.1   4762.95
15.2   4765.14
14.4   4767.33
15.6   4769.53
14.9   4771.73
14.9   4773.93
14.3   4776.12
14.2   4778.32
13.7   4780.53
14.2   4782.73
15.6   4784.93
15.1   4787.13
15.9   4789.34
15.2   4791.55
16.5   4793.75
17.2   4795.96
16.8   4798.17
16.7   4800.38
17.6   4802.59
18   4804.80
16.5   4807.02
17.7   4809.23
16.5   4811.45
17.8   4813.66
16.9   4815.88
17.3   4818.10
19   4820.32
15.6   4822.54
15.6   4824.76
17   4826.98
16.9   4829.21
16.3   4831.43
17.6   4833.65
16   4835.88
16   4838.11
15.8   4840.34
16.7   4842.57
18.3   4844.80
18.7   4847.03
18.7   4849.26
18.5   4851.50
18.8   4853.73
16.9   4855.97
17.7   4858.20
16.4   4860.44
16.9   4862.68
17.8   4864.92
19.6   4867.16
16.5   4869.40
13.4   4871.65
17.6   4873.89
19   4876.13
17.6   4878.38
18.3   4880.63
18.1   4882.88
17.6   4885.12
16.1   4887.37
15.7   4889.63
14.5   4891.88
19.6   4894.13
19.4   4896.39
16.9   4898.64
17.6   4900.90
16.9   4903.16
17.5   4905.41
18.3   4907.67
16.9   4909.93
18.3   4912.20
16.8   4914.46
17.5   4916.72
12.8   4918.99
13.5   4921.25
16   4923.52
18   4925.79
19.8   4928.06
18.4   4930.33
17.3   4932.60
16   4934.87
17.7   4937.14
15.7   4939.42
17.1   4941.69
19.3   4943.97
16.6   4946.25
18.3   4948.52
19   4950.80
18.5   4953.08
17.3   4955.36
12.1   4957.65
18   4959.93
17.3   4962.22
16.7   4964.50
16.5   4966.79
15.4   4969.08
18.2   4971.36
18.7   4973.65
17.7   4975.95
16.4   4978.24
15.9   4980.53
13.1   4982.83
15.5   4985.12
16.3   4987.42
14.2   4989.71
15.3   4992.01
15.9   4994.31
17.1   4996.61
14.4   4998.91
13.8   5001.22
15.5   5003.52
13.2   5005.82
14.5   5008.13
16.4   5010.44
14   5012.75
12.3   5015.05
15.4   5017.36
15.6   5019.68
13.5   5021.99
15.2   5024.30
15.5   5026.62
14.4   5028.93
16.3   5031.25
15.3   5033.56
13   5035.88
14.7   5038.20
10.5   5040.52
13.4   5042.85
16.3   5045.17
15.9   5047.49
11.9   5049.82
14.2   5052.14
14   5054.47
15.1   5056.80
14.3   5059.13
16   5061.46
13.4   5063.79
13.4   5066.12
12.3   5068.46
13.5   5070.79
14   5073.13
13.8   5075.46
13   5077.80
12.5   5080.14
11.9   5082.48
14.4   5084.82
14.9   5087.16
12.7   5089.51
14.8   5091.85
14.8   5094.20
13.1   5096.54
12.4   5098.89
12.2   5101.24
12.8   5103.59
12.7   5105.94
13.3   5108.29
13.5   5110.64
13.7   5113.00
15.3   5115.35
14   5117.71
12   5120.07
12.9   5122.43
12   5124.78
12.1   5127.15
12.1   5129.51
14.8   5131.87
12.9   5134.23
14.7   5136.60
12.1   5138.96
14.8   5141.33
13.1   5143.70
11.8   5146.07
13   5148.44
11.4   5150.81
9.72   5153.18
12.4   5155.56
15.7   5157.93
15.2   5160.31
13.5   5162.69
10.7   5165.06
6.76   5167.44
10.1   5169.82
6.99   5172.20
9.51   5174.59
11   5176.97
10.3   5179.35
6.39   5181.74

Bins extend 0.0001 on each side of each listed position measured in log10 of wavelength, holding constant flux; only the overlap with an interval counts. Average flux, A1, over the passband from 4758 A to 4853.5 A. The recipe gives 16.4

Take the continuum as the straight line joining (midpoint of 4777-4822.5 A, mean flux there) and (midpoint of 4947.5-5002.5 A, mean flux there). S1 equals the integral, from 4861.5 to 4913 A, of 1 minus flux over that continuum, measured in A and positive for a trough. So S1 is -3.28 A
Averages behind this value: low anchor 16.4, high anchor 16.3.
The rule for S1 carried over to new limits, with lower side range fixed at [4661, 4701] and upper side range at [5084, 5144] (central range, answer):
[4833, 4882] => -3.70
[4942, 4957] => -2.69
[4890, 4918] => -3.16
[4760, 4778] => 1.94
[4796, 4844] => -0.85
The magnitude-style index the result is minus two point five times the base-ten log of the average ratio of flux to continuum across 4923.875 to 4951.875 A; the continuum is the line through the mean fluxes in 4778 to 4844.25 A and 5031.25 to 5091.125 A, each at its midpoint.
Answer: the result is -0.17 mag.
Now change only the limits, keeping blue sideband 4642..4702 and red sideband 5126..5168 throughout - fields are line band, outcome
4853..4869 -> -0.11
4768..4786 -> 0.16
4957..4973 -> -0.12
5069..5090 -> 0.00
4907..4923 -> -0.06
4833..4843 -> -0.01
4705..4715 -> 0.02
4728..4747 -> -0.01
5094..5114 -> 0.01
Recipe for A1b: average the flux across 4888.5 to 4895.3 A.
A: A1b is 16.6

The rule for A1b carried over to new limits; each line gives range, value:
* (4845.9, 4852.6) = 18.6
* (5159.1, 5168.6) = 11.6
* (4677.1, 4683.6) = 18.2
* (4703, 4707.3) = 16.5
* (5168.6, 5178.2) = 9.4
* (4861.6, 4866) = 17.3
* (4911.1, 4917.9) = 17.5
